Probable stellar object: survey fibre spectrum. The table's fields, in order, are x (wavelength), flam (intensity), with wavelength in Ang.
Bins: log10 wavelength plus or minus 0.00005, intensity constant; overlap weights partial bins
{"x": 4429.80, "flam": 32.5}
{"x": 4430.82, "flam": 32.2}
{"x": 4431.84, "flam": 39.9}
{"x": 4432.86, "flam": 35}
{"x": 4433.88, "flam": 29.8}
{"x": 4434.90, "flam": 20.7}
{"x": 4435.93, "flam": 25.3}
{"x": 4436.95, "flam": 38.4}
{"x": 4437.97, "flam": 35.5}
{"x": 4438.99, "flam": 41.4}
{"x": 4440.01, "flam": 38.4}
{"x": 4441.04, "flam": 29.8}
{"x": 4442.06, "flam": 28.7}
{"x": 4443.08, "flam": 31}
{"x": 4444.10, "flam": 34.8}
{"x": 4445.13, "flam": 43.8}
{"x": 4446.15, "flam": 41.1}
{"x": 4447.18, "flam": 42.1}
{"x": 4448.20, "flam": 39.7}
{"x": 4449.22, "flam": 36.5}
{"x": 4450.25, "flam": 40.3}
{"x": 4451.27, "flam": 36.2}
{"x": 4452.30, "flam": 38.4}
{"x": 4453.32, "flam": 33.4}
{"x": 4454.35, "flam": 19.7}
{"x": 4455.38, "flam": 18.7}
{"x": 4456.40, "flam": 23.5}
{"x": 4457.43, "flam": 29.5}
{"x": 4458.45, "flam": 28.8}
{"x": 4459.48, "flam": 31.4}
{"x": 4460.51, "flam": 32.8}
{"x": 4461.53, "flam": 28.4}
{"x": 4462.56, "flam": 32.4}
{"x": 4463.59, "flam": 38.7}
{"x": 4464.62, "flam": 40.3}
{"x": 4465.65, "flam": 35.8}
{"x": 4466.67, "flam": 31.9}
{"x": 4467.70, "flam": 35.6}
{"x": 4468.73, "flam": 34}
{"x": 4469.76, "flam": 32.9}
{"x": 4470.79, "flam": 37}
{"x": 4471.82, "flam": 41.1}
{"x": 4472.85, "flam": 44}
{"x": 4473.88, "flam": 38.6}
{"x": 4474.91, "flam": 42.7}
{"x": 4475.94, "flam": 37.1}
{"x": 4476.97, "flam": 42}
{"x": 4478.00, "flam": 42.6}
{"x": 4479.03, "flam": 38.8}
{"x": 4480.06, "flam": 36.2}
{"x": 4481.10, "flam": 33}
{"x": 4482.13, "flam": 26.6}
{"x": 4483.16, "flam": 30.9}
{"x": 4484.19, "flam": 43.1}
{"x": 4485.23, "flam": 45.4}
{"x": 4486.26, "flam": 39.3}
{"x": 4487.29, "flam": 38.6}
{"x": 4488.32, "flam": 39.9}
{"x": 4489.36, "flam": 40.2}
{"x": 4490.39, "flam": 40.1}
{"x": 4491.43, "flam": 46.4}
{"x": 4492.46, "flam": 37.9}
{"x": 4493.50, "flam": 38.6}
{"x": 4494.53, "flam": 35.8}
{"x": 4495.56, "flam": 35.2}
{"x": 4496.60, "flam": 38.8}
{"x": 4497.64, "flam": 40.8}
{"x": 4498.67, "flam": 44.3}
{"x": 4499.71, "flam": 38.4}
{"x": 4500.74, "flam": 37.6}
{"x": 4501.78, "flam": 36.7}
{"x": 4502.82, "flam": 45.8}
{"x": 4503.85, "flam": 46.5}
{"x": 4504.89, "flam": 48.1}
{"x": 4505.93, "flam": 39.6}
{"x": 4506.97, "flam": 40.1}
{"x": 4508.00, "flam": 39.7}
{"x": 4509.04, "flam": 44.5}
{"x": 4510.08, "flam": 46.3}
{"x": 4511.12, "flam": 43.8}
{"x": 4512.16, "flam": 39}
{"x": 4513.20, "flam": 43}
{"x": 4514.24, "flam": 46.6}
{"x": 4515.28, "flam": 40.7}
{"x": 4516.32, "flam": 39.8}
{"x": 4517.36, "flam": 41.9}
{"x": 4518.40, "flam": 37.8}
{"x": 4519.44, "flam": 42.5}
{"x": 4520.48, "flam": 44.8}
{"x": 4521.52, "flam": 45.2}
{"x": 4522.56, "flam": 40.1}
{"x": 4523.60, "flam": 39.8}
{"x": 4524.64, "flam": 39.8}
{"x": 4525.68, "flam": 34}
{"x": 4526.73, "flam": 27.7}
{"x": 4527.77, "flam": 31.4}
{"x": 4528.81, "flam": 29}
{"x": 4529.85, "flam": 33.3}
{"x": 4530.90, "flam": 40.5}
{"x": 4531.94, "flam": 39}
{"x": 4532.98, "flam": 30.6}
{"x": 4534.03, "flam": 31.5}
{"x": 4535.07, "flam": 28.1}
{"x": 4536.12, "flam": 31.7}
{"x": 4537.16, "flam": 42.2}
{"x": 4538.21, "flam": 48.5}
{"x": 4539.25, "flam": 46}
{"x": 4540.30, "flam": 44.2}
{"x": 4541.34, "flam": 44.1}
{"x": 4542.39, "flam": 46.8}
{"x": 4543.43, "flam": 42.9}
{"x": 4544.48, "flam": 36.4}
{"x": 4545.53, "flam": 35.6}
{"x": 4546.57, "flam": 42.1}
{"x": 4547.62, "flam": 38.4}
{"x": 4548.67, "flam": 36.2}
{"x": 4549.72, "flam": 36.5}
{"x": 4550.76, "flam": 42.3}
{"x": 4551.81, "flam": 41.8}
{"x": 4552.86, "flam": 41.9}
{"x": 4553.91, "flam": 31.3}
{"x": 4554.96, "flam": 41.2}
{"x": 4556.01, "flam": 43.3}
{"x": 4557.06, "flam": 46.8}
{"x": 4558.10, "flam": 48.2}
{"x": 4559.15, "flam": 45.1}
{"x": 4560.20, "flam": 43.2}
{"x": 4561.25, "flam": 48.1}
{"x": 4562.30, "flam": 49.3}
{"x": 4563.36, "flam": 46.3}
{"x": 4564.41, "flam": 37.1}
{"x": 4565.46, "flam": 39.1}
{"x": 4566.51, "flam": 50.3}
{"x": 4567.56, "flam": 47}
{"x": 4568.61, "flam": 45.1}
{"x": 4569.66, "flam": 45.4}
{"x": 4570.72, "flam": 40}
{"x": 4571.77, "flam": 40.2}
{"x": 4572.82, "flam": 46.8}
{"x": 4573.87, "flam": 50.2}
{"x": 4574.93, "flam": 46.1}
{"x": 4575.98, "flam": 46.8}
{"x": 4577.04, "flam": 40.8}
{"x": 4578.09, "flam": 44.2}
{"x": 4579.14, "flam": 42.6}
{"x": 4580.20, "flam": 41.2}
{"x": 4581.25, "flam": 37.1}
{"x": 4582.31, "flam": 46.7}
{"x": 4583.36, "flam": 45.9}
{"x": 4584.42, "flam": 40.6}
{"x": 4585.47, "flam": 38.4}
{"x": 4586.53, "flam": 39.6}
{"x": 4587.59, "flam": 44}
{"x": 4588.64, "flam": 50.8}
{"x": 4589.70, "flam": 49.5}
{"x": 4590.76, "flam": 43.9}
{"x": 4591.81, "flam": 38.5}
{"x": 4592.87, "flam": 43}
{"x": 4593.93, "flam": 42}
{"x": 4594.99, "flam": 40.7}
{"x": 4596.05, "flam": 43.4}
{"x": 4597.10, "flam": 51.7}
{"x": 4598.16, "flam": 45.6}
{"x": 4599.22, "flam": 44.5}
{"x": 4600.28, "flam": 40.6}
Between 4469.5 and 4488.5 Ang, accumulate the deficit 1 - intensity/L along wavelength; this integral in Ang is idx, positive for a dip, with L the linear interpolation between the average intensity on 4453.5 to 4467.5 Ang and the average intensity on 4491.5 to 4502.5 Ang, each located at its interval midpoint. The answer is -2.1 Ang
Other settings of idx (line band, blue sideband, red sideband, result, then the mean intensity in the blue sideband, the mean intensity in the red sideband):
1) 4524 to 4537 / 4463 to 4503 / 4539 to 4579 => 2.5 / 38.5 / 43.1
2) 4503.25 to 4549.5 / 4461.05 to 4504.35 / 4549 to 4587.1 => 1.2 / 38.3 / 43.2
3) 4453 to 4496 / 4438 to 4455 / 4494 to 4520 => 3.1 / 35.8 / 41.3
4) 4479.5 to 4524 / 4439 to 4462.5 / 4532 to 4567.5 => -3.7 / 33.2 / 41.2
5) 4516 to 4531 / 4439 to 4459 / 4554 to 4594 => 0.8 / 33.6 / 43.9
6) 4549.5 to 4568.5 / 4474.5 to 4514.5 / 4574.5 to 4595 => -0.5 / 40.2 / 43.2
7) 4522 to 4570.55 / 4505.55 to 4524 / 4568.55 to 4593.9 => 2.9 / 42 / 43.6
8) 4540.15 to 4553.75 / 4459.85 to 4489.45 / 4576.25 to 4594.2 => 0.2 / 37.2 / 42.9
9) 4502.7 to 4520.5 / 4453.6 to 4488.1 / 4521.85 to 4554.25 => -2.9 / 34.9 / 37.9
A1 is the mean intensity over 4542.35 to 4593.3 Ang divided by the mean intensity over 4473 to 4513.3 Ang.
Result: 1.1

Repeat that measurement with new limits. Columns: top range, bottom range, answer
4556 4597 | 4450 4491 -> 1.24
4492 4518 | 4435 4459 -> 1.23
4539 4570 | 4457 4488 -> 1.17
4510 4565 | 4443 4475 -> 1.16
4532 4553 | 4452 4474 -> 1.20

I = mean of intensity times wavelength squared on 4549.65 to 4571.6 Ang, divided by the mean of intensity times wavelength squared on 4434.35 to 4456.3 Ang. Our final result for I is 1.4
